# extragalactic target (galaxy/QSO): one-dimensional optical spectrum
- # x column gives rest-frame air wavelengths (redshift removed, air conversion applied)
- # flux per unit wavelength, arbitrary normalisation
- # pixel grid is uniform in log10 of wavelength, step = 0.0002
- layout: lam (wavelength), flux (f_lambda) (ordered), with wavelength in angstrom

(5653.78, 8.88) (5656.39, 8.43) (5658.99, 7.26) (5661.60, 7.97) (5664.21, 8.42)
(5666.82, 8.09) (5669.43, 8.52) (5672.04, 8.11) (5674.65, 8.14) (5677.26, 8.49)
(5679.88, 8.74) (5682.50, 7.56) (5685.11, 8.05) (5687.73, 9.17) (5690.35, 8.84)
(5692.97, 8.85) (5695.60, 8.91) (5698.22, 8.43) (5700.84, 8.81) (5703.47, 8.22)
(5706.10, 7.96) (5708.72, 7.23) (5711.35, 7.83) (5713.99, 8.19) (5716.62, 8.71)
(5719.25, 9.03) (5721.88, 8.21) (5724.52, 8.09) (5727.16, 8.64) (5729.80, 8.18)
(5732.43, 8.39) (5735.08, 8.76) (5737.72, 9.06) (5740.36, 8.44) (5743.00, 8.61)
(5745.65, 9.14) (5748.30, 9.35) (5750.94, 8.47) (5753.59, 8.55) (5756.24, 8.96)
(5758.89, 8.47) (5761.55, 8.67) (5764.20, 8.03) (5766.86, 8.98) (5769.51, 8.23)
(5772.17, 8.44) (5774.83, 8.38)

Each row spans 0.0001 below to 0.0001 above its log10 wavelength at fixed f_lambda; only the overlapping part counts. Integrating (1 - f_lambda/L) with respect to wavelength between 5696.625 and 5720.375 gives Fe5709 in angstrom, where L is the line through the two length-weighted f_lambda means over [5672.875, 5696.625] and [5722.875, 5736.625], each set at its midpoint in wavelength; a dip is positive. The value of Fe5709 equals 0.5 angstrom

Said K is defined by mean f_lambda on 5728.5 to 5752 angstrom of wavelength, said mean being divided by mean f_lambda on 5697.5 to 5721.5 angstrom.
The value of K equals 1.05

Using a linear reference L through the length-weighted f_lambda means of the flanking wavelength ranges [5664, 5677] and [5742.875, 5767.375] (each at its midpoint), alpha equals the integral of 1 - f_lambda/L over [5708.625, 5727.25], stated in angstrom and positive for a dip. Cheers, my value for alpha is 0.5 angstrom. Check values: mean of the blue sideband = 8.27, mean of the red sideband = 8.72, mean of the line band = 8.28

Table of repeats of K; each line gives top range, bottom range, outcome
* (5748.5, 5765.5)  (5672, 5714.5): 1.03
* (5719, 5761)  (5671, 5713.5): 1.04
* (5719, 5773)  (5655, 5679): 1.05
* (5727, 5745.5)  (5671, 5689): 1.03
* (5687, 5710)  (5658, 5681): 1.03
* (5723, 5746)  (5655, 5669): 1.06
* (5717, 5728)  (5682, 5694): 0.99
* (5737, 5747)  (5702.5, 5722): 1.08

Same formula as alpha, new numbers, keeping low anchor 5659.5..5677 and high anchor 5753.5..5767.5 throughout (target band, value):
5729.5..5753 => -0.61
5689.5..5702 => -0.69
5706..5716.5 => 0.61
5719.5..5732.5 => 0.13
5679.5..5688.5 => -0.05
